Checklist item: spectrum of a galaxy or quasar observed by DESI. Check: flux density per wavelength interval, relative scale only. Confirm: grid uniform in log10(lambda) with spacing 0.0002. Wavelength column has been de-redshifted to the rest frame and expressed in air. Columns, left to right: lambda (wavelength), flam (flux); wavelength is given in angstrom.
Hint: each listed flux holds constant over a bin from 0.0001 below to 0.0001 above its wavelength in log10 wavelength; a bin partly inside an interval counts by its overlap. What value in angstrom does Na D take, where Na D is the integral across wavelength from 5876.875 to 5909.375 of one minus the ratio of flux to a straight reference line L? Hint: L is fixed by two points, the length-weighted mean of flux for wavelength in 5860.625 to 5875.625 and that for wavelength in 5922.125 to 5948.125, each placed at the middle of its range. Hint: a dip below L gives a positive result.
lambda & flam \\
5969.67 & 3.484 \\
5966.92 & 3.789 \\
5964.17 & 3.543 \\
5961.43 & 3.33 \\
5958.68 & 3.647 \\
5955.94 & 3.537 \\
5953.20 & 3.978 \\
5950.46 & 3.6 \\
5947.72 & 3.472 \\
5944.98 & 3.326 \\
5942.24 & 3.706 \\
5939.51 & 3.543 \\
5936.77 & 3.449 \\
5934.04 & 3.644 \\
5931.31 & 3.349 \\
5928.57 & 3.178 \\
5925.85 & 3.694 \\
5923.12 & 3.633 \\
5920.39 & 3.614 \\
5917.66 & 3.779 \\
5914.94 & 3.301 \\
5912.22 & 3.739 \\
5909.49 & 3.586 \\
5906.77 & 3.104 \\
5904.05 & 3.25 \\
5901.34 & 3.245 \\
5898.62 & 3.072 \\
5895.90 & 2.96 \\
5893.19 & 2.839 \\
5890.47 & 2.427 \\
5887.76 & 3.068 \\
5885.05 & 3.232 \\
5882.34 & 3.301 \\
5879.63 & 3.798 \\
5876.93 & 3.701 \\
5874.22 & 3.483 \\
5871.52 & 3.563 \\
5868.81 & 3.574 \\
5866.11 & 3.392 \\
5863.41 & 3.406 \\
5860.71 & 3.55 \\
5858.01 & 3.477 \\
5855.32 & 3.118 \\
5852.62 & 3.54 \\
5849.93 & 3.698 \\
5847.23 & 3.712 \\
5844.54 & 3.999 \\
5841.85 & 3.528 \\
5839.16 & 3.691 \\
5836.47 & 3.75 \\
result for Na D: 3.1 angstrom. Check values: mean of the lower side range 3.49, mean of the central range 3.16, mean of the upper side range 3.5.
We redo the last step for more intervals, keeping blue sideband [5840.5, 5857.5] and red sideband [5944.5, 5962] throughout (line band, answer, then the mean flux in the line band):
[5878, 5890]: 1.00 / 3.29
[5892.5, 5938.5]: 2.51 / 3.39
